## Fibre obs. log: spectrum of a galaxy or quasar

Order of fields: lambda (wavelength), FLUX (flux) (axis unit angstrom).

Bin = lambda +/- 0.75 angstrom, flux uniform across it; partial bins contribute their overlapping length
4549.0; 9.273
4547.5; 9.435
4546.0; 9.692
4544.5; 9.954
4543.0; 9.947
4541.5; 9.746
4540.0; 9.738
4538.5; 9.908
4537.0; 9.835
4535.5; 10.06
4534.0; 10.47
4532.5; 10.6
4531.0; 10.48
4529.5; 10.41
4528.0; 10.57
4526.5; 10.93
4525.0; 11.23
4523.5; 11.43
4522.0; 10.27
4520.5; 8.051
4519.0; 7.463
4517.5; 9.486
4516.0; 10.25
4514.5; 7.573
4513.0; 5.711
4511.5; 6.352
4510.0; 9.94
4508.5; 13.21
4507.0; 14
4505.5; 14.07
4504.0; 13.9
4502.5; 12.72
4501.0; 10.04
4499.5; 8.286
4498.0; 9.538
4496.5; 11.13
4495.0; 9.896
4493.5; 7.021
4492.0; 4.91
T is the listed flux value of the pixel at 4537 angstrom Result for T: 9.835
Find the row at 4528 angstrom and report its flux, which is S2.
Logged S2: 10.57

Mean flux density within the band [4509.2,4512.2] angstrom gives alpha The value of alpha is 8.26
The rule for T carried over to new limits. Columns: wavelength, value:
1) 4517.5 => 9.486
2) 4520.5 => 8.051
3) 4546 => 9.692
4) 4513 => 5.711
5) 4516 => 10.25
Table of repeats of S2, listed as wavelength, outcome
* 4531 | 10.48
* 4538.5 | 9.908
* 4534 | 10.47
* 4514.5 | 7.573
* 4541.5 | 9.746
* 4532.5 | 10.6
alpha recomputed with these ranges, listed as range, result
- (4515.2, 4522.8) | 9.11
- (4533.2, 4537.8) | 10.1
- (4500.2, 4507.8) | 12.9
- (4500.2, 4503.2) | 11.3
